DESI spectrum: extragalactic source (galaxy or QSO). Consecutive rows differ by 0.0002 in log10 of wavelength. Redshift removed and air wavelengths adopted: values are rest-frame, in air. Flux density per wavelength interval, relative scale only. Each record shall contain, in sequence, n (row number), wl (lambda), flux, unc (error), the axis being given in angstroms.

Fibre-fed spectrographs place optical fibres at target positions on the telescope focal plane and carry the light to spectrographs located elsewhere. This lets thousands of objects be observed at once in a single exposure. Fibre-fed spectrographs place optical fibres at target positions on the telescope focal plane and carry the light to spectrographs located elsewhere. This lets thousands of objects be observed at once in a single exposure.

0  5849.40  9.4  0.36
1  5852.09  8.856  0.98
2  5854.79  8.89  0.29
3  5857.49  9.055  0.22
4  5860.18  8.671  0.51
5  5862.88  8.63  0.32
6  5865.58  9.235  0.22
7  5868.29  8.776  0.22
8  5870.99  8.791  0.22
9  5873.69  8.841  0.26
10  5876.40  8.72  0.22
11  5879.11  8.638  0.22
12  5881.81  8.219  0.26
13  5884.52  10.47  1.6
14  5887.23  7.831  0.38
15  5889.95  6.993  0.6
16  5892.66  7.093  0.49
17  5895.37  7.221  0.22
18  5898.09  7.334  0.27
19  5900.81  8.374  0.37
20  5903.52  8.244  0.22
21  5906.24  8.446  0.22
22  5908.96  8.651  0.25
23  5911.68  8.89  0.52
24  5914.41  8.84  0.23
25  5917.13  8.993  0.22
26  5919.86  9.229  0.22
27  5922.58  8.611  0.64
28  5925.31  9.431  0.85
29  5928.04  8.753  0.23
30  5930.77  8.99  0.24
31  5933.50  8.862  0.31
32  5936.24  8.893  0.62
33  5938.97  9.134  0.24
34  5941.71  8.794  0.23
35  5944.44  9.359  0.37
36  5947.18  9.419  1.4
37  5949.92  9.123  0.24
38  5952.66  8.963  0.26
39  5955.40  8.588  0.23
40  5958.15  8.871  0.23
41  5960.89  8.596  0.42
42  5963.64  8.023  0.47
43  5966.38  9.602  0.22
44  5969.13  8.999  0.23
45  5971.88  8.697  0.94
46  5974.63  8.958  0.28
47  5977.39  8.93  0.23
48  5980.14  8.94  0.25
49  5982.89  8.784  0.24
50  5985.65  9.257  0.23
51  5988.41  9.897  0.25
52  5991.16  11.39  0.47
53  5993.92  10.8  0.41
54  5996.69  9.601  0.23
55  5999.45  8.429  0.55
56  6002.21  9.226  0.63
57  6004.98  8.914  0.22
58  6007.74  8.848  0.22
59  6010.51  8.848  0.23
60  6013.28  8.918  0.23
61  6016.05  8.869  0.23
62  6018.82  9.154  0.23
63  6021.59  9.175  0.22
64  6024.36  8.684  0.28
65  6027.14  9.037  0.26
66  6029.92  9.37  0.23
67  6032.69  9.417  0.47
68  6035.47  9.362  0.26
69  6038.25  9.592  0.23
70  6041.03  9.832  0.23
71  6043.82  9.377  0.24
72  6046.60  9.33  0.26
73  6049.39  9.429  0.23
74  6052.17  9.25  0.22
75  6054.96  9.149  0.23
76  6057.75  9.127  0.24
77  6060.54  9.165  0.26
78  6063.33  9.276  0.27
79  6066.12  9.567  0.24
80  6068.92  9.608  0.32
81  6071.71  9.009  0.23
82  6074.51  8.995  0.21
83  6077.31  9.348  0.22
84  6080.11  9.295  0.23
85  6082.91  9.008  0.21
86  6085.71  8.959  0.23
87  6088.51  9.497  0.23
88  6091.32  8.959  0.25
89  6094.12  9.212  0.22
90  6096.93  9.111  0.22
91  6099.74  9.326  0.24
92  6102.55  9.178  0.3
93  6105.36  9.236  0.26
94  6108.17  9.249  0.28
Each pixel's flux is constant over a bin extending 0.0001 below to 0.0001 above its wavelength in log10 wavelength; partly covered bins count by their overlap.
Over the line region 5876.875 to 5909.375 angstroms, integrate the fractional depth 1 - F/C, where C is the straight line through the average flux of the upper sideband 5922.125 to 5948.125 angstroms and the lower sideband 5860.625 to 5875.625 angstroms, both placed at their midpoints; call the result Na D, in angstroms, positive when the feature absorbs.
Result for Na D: 2.9 angstroms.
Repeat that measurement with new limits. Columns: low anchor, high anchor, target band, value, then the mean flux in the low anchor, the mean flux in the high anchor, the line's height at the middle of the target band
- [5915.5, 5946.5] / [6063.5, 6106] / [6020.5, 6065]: -0.6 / 9.01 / 9.22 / 9.16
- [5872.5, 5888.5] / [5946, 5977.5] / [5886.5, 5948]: 2.1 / 8.79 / 8.89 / 8.84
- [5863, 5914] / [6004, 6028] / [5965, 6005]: -2.6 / 8.39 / 8.94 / 8.8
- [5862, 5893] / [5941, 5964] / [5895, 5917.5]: 0.9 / 8.56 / 8.9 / 8.69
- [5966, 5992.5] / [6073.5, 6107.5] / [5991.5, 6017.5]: 0.1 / 9.33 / 9.18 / 9.3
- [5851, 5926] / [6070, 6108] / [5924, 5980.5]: -1.2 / 8.56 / 9.17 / 8.76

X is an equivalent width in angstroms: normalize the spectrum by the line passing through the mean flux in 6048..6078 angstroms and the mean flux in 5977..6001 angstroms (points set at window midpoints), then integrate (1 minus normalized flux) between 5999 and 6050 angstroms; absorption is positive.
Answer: 1.47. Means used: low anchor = 9.58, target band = 9.16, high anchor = 9.26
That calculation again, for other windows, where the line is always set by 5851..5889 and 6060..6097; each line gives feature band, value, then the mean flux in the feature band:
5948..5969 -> 0.31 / 8.85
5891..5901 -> 1.66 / 7.39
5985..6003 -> -1.57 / 9.84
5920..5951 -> -0.36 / 9.04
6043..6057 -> -0.20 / 9.3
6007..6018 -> 0.25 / 8.88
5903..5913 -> 0.34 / 8.58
